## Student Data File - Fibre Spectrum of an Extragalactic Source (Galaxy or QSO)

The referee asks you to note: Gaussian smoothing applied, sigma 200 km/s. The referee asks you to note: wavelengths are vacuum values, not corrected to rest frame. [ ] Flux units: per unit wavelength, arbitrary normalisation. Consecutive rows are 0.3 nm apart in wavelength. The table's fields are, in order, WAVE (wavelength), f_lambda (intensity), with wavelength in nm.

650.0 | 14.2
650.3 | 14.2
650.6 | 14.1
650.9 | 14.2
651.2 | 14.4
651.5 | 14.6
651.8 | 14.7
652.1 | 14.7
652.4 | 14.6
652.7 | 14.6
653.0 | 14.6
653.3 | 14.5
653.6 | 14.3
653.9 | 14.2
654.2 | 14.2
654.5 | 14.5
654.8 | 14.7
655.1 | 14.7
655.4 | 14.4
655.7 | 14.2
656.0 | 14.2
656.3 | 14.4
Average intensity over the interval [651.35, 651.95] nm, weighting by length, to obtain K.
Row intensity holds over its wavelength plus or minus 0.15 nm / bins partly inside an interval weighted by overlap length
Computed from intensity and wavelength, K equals 14.6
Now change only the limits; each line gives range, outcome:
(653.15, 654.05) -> 14.3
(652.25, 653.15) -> 14.6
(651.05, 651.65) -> 14.5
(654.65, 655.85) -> 14.5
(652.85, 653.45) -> 14.5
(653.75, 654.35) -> 14.2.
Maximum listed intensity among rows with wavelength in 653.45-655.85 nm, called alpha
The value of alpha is 14.7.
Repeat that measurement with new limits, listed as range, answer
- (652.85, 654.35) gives 14.6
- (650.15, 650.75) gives 14.2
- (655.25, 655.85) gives 14.4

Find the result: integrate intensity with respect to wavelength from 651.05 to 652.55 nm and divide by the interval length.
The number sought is 14.6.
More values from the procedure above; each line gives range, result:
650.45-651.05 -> 14.1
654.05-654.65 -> 14.4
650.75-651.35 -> 14.3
